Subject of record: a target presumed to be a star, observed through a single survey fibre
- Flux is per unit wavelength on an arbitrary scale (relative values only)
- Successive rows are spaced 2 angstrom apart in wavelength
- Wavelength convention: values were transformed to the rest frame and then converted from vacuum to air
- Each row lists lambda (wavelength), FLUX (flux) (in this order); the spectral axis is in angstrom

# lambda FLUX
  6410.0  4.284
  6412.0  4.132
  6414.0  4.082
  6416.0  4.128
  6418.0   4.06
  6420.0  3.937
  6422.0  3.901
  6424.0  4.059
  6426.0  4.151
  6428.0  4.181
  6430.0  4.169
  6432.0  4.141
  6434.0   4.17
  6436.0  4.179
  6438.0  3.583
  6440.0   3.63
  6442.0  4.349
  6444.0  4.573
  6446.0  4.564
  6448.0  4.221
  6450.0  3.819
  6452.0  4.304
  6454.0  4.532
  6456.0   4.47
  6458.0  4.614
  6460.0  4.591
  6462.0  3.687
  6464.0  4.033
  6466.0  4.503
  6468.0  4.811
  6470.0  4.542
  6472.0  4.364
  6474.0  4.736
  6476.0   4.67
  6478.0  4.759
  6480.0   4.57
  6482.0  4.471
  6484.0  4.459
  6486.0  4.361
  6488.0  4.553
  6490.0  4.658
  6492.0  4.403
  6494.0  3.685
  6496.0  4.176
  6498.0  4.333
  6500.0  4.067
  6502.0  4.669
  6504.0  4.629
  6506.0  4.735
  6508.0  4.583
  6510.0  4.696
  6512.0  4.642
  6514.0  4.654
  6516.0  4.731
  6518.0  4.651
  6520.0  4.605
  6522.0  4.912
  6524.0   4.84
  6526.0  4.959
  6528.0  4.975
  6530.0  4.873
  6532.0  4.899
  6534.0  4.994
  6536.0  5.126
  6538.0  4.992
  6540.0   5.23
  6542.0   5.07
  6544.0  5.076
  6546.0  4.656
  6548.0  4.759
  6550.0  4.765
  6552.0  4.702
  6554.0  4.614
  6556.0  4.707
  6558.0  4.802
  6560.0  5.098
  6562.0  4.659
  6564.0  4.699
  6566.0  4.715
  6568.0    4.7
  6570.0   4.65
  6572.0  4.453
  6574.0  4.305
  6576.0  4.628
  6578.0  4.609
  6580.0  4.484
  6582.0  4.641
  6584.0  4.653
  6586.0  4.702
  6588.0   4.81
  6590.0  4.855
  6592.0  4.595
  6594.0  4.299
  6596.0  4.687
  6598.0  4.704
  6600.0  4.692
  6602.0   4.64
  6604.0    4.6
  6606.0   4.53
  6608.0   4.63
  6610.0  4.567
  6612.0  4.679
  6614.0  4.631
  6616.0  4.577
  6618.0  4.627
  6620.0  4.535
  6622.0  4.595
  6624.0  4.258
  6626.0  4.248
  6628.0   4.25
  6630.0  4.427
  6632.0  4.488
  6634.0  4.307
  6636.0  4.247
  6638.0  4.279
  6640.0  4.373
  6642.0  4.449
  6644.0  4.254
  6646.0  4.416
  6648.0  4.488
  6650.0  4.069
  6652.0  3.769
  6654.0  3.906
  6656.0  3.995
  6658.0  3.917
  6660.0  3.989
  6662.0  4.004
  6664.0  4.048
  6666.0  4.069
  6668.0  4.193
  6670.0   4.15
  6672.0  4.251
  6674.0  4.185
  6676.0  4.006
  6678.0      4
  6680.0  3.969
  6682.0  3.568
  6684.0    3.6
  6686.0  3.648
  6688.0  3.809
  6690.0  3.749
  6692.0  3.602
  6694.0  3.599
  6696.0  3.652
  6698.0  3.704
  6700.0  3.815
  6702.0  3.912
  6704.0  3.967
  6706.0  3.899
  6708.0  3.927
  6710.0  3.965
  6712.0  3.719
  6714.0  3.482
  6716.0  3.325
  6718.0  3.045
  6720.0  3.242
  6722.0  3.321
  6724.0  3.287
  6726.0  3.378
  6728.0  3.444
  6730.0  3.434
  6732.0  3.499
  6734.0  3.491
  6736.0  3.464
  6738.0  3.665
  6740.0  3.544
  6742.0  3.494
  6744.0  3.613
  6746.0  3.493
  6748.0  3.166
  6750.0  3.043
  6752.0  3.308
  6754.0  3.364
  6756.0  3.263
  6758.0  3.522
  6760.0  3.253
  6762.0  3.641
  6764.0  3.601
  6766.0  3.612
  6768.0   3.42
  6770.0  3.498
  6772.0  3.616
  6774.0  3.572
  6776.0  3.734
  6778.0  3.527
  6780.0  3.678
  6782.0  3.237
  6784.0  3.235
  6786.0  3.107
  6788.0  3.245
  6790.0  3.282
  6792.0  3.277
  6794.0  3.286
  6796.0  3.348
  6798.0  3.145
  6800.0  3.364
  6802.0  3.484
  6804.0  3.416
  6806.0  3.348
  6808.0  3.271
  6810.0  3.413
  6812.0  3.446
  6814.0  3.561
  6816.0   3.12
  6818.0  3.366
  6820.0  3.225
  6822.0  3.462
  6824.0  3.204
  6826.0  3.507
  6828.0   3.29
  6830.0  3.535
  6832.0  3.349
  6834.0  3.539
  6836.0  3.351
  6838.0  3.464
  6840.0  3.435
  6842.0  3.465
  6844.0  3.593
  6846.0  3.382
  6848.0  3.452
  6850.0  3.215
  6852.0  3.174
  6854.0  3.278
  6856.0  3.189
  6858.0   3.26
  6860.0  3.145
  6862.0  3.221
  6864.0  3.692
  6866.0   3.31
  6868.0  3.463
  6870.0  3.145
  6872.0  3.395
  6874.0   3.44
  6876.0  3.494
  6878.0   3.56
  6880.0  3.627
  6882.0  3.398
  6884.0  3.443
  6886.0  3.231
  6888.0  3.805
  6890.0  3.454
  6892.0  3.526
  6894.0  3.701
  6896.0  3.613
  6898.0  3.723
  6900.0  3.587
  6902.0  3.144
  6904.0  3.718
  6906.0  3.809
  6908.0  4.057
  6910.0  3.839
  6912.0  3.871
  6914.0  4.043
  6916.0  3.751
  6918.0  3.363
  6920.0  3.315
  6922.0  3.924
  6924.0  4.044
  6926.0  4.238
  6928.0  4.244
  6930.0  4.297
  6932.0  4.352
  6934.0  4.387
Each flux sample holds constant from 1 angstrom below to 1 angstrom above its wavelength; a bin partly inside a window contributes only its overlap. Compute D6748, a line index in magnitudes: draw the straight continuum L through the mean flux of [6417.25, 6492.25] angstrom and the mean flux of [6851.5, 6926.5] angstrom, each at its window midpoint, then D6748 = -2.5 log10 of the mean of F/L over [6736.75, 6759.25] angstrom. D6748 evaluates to 0.12 mag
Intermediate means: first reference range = 4.31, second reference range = 3.55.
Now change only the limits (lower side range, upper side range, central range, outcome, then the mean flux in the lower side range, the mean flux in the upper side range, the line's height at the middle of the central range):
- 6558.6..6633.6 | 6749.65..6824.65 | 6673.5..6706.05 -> 0.06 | 4.59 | 3.39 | 4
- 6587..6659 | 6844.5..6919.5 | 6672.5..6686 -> 0.09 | 4.43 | 3.5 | 4.23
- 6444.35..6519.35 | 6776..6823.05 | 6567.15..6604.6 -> -0.13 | 4.46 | 3.35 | 4.1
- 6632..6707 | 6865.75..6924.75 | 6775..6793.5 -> 0.13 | 4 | 3.59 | 3.8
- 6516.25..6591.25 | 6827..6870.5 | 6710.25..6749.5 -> 0.15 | 4.78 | 3.36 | 3.93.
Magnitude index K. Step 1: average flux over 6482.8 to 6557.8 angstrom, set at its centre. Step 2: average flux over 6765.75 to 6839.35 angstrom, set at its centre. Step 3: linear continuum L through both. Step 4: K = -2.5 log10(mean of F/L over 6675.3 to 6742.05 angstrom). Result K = 0.058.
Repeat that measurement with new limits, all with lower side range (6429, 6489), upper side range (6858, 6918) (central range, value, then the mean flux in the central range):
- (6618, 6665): -0.06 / 4.24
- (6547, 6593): -0.13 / 4.68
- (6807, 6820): 0.10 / 3.35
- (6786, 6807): 0.13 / 3.31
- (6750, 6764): 0.12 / 3.38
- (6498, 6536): -0.12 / 4.73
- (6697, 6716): 0.03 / 3.79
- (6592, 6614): -0.13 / 4.6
